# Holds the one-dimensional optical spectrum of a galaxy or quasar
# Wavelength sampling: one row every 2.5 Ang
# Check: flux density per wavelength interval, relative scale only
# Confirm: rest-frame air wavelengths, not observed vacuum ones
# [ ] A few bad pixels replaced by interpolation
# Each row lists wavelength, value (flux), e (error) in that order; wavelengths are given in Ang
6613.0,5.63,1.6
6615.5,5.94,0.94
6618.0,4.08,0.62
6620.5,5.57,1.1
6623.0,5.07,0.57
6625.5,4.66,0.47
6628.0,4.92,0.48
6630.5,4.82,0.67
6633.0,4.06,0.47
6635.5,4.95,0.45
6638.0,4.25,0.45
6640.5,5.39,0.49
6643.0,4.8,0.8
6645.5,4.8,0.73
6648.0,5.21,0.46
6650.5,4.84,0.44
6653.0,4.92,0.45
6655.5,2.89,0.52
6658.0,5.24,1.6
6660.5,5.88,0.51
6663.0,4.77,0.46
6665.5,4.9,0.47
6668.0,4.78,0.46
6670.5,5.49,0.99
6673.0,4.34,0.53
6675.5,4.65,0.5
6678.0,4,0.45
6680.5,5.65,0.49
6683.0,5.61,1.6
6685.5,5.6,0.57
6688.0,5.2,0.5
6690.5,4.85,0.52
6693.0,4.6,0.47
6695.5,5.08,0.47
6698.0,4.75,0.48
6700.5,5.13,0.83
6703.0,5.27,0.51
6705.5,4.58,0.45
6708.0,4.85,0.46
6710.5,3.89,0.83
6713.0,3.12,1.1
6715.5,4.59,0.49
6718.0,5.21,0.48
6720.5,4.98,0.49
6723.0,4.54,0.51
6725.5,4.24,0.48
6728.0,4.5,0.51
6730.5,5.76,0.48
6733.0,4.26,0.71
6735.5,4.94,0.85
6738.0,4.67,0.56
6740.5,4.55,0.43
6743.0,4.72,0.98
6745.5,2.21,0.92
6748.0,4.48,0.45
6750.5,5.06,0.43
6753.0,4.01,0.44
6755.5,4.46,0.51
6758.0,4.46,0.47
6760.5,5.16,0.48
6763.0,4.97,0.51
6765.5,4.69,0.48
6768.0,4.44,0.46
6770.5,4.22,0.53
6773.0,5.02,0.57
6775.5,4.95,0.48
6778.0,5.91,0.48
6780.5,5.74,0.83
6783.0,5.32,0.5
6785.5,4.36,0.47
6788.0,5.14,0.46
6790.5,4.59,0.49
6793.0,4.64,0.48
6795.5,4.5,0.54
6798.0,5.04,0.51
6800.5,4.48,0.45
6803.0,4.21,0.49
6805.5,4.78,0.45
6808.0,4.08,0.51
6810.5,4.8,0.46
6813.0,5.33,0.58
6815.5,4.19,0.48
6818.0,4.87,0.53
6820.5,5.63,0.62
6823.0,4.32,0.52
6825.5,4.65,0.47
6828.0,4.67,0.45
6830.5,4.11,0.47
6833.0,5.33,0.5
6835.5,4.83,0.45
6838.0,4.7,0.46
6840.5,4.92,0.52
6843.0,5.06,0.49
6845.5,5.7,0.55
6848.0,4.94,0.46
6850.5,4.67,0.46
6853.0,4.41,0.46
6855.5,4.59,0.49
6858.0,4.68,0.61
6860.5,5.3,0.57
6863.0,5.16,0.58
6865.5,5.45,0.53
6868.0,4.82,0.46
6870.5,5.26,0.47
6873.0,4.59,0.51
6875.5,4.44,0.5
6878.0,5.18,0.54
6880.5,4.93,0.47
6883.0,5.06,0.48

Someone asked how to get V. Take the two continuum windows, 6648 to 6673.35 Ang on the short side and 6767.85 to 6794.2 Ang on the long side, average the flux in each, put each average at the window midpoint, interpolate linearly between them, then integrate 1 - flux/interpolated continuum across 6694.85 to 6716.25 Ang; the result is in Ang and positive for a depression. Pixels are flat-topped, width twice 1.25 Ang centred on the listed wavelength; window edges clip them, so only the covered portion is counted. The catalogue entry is 1.4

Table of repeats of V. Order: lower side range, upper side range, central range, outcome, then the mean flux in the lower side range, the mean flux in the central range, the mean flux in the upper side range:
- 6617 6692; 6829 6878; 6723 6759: 3.17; 4.87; 4.45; 4.9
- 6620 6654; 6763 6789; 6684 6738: 1.77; 4.86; 4.76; 4.98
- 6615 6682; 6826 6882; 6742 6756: 2.12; 4.84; 4.13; 4.89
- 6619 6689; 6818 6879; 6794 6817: 1.35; 4.9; 4.6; 4.89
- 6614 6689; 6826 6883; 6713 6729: 1.14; 4.91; 4.56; 4.9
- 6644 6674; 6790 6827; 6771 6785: -1.67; 4.84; 5.27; 4.68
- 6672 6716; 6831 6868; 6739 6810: 3.16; 4.77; 4.65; 4.96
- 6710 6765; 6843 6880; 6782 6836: 0.45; 4.5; 4.72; 4.95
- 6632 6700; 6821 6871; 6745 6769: 2.06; 4.88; 4.46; 4.88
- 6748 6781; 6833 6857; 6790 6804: 0.77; 4.82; 4.58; 4.89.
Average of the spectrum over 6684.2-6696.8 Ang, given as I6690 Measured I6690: 5.07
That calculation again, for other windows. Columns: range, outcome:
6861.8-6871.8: 5.17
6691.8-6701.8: 4.89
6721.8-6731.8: 4.76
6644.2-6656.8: 4.54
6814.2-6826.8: 4.73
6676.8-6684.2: 5.09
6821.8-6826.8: 4.49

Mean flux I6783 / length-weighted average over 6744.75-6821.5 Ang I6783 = 4.71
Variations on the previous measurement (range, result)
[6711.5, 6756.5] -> 4.46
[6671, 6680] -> 4.54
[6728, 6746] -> 4.54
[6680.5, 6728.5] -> 4.8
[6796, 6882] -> 4.82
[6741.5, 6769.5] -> 4.42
